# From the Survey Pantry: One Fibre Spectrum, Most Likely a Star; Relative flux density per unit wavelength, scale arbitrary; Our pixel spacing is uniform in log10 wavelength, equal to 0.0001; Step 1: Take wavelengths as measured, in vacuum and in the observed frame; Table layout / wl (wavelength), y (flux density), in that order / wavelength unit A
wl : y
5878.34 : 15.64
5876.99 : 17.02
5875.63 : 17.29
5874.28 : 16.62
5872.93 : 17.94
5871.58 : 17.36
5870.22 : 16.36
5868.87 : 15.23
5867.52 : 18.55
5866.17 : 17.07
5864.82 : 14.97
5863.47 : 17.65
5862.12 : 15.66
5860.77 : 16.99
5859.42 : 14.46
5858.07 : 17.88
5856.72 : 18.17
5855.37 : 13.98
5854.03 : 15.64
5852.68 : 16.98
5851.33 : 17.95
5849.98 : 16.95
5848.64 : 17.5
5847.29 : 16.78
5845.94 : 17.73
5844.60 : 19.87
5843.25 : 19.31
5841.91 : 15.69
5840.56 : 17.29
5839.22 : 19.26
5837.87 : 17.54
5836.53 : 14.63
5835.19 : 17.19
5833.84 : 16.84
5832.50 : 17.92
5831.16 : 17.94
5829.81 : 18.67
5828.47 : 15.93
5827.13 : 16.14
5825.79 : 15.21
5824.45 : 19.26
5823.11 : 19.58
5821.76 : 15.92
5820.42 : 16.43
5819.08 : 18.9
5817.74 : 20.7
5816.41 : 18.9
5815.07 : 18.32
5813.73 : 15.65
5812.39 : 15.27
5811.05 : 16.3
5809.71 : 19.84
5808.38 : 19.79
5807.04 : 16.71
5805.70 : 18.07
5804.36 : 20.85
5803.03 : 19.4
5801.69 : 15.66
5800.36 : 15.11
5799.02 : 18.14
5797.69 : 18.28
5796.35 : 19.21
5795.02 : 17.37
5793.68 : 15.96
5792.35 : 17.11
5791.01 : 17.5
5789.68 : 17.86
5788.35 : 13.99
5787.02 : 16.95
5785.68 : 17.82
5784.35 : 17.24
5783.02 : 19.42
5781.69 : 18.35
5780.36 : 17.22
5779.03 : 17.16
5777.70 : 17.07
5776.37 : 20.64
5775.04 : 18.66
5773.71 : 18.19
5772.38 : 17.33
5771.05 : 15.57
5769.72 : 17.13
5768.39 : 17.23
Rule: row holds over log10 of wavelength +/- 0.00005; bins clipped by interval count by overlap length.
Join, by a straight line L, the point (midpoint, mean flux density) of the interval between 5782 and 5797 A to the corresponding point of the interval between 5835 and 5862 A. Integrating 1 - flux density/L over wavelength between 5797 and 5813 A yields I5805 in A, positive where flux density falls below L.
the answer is -0.5 A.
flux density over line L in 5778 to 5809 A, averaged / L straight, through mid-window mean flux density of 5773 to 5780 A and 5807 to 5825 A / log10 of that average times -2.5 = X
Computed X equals 0.034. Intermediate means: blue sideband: 18.3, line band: 17.6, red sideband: 18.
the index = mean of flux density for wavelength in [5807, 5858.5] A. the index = 17.5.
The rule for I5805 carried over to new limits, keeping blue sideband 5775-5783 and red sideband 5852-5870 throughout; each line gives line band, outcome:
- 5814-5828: -0.4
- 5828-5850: -0.8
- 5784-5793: 0.6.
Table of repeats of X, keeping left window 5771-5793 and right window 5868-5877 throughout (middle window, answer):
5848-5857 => 0.02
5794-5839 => -0.02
